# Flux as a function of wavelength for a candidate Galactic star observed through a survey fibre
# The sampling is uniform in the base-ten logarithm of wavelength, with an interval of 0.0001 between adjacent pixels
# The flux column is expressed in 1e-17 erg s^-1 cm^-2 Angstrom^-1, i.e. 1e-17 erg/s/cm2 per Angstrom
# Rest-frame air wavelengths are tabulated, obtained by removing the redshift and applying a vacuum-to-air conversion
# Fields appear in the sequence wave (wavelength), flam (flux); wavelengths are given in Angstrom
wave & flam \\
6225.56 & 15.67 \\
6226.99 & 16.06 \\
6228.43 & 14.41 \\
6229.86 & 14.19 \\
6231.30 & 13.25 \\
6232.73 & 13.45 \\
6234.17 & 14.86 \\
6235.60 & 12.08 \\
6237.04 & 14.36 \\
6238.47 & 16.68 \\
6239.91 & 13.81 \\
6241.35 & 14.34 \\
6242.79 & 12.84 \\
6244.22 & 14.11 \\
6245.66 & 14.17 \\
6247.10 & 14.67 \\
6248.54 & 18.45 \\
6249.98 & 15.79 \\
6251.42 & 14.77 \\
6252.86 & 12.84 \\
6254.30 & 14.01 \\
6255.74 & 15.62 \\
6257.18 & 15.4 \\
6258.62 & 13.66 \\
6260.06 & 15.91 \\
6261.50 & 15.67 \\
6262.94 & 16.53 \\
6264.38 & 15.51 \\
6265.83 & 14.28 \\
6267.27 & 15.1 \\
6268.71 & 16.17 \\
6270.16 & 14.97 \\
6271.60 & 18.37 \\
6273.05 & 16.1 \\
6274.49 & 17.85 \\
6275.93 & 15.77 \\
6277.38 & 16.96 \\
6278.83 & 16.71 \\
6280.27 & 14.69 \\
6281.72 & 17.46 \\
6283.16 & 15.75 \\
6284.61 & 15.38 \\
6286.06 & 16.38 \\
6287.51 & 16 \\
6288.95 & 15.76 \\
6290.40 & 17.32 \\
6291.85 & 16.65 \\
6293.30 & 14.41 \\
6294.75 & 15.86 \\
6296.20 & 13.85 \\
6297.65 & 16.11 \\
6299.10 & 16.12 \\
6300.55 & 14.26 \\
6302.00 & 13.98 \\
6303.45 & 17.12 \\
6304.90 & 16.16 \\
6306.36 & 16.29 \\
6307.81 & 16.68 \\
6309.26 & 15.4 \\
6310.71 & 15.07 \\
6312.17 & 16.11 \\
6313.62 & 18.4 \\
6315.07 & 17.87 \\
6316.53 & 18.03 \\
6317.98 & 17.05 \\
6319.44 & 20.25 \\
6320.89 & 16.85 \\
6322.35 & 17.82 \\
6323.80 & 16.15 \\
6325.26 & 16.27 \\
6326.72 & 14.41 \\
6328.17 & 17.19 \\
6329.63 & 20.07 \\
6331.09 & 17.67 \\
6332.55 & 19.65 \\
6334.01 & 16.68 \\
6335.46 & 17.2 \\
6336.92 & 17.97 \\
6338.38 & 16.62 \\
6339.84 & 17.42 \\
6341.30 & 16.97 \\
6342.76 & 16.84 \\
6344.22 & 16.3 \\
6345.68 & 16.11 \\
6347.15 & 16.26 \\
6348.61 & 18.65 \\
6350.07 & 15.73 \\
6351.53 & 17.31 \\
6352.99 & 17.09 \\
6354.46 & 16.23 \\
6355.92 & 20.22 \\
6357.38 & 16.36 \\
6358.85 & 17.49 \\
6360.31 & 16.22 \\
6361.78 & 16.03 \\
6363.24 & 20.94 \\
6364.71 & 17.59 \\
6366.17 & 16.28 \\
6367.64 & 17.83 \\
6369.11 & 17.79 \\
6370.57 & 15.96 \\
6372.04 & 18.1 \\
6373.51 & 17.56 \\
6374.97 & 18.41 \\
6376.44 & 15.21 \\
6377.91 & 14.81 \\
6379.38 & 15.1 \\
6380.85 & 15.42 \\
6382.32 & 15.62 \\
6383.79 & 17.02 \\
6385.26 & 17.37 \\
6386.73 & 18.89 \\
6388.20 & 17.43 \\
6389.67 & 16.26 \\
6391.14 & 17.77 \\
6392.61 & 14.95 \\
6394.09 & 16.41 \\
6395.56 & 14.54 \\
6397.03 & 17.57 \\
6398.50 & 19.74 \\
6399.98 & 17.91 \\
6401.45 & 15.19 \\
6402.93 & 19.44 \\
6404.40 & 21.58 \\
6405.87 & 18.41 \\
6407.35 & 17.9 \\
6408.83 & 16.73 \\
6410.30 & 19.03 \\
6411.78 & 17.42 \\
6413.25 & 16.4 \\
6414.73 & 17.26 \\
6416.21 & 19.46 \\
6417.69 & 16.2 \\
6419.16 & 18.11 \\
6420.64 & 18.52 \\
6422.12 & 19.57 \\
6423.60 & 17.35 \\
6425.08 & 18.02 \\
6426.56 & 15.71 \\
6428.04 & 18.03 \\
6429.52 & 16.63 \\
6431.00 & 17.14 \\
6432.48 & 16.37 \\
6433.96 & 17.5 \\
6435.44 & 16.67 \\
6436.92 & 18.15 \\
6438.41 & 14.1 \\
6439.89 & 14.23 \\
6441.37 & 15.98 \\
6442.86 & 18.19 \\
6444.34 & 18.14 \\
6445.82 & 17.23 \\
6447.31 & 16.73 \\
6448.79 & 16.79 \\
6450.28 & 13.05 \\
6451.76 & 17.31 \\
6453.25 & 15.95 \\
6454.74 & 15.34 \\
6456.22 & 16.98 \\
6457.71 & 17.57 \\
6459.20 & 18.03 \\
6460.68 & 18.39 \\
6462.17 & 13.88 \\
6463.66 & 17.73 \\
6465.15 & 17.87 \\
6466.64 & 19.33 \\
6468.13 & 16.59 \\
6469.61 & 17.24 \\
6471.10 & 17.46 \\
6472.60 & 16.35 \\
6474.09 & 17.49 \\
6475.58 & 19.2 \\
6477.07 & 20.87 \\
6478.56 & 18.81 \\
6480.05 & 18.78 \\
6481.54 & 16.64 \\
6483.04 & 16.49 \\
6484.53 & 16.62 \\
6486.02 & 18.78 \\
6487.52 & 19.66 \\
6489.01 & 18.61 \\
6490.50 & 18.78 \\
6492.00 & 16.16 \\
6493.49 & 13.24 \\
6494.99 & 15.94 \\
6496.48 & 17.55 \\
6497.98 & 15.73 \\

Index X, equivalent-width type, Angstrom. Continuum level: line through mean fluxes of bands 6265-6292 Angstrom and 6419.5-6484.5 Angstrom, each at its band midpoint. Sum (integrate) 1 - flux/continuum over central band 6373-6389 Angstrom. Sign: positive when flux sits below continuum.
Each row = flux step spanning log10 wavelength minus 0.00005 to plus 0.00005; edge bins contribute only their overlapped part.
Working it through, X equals 0.2 Angstrom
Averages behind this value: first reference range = 16.2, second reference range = 17.2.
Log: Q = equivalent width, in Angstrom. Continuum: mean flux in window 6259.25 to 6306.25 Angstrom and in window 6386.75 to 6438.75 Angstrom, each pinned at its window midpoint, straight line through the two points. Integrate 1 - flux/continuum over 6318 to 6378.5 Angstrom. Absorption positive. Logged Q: -2.0 Angstrom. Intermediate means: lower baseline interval 15.9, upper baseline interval 17.5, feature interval 17.2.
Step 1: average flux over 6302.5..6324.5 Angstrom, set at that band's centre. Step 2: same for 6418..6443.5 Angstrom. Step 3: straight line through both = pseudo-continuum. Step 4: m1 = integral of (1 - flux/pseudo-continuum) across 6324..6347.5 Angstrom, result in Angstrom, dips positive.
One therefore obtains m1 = -0.13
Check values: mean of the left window 17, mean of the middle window 17.1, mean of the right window 17.1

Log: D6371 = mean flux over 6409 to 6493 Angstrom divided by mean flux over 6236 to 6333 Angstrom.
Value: 1.1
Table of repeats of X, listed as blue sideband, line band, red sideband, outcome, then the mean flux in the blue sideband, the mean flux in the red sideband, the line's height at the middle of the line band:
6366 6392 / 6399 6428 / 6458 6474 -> -1.6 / 16.8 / 17.3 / 17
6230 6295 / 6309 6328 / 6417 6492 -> -1.2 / 15.3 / 17.3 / 15.9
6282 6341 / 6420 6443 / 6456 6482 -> 0.7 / 16.6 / 17.8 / 17.5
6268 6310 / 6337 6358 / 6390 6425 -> -0.2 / 16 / 17.7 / 16.9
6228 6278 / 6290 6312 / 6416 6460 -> -0.2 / 15.1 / 16.9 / 15.5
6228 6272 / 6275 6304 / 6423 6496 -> -1.1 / 14.8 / 17.1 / 15.3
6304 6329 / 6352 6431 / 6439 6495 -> -1.5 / 16.8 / 17.2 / 17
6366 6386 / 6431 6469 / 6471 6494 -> 1.5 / 16.6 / 17.8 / 17.4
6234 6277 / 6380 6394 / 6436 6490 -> -0.2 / 15.2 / 17.2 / 16.5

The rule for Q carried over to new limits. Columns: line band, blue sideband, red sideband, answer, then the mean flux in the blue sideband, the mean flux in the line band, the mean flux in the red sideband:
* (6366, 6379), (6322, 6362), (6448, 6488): 0.24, 17.1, 16.9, 17.4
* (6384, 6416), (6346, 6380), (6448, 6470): -1.09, 17.1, 17.6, 16.8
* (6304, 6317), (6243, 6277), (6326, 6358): -0.08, 15.4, 16.6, 17.2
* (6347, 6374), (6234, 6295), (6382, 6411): -0.67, 15.4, 17.4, 17.5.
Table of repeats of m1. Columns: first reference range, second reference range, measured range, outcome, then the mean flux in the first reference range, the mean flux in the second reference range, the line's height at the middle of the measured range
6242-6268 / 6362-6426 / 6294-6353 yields -2.2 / 15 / 17.4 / 16.2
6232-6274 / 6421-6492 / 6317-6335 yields -1.9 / 15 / 17.3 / 15.8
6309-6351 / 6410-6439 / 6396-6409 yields -0.7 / 17.2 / 17.4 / 17.3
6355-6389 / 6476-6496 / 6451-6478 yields 0.2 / 17.1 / 17.7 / 17.6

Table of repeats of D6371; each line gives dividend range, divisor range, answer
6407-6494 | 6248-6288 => 1.10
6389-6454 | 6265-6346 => 1.04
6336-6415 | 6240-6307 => 1.10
